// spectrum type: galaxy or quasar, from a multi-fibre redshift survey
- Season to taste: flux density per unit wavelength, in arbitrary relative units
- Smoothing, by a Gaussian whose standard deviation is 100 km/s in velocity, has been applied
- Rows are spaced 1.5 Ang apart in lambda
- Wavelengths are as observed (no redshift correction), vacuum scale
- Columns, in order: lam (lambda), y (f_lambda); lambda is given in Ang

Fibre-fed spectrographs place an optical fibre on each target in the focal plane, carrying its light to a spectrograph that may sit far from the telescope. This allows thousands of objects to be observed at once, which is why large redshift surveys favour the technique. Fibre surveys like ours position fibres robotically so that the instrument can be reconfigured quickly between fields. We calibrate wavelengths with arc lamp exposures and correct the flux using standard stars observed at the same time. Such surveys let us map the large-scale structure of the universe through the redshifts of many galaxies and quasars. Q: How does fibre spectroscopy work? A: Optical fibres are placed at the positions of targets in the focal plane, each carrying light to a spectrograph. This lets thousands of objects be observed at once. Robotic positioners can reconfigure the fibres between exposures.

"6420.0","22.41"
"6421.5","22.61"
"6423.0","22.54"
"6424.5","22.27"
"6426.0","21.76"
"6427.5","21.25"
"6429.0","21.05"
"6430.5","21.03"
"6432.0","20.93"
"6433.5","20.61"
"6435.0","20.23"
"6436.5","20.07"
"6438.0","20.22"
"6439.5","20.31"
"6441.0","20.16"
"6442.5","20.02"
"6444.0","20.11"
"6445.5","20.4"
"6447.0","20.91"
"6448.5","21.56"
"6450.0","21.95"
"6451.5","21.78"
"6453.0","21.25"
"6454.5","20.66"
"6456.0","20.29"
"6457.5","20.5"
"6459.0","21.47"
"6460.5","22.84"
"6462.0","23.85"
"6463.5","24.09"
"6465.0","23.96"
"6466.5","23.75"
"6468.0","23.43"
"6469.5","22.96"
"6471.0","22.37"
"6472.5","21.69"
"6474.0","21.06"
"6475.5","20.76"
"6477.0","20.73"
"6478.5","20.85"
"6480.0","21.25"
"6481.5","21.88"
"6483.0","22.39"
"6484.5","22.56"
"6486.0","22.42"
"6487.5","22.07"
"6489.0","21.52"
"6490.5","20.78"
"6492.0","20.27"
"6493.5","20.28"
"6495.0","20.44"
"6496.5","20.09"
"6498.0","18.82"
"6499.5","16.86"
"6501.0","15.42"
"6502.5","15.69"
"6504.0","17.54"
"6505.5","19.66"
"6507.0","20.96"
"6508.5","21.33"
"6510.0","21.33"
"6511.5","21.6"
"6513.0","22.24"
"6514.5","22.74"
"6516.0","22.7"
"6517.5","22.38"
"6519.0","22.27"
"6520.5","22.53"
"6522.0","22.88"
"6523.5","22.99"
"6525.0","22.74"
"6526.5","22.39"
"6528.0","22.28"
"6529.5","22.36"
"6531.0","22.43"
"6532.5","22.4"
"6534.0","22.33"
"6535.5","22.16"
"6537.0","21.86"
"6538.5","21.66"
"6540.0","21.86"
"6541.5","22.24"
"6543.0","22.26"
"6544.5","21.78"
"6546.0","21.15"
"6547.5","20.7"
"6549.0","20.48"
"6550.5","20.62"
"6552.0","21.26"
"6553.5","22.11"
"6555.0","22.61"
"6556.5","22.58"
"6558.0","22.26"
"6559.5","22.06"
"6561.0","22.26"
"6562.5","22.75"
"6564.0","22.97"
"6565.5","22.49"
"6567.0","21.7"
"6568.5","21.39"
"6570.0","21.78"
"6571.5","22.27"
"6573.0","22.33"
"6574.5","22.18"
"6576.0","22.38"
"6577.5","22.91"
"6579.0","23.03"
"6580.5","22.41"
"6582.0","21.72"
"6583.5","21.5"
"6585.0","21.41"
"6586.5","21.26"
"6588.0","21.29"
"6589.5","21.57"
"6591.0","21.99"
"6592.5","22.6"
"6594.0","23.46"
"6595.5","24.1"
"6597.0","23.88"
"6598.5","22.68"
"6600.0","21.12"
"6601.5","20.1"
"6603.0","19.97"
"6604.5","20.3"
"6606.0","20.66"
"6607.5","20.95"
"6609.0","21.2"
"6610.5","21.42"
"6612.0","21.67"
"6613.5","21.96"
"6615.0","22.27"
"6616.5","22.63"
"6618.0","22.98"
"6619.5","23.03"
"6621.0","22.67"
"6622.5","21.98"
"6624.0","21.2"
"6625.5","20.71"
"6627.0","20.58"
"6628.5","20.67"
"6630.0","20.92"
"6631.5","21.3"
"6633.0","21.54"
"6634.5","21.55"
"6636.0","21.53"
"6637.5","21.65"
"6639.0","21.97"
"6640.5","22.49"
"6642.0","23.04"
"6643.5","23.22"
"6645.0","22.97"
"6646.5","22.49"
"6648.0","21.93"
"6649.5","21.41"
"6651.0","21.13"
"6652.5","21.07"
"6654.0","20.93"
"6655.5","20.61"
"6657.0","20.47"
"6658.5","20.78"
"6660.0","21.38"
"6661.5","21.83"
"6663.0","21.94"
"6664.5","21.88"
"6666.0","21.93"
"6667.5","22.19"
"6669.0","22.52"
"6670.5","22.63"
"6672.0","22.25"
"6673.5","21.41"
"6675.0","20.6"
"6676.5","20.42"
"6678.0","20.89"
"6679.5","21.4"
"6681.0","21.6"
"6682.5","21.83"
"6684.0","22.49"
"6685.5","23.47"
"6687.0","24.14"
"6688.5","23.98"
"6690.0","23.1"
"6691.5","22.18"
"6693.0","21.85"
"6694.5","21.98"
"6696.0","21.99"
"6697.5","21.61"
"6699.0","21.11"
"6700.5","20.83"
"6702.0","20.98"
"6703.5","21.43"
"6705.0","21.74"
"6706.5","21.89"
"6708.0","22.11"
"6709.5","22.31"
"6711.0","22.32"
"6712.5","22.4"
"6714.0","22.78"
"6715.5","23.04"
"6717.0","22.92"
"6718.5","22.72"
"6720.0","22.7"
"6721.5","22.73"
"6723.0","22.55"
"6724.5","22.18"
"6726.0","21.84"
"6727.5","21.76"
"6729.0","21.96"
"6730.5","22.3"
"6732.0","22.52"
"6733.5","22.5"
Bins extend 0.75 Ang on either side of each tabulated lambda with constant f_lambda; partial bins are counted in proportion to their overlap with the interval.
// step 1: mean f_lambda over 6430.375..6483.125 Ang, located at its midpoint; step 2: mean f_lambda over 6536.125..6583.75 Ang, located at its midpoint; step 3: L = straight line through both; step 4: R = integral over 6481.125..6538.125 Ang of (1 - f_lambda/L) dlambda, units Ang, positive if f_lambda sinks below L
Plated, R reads 1.4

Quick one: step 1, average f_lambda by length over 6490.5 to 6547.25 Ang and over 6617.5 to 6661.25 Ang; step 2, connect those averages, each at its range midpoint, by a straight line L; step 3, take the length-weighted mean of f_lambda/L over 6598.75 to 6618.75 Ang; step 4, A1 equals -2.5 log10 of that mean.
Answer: 0.01 mag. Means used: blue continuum 21.2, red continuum 21.7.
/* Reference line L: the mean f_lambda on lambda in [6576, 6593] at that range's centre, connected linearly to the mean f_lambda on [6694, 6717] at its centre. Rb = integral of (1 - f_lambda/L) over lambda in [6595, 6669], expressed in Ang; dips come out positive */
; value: 0.9 Ang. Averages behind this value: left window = 22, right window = 21.9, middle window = 21.7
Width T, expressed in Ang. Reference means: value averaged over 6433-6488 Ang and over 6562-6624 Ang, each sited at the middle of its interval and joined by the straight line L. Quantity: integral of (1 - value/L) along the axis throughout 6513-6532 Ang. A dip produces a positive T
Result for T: -0.7 Ang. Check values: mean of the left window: 21.6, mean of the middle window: 22.5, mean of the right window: 22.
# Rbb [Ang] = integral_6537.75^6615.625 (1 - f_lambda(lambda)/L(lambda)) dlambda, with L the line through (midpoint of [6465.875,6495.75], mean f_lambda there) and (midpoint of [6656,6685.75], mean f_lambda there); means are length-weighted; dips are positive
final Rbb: -0.77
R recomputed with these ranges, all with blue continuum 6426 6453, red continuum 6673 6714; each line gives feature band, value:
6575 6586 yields -0.4 Ang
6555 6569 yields -0.6 Ang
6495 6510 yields 1.7 Ang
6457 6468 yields -1.1 Ang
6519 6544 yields -1.3 Ang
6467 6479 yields -0.5 Ang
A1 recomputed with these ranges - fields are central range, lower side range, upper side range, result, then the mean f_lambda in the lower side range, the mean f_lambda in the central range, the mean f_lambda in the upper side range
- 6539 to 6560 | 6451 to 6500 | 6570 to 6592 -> 0.008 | 21.5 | 21.7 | 22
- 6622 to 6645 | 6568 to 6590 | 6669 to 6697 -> 0.019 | 22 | 21.7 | 22.1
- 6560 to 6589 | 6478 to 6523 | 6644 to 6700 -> -0.042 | 20.8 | 22.1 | 21.8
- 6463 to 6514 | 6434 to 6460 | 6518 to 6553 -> 0.017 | 20.7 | 21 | 22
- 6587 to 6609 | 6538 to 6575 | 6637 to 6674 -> 0.007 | 21.9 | 21.7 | 21.8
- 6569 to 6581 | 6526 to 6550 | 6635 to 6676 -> -0.027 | 21.9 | 22.4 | 21.8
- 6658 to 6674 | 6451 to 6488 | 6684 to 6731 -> 0.017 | 22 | 21.9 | 22.3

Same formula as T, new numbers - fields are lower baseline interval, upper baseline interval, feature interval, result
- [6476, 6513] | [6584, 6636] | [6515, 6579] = -3.7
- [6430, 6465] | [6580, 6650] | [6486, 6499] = 0.5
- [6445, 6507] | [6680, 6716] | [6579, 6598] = -0.6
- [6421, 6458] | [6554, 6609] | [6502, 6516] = 0.6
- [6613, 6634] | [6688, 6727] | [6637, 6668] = 0.2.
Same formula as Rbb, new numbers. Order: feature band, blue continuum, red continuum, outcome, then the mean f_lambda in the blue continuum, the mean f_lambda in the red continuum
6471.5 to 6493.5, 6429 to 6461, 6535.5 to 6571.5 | -0.2 Ang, 20.8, 21.9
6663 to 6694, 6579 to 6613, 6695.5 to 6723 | -0.2 Ang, 21.7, 22.1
